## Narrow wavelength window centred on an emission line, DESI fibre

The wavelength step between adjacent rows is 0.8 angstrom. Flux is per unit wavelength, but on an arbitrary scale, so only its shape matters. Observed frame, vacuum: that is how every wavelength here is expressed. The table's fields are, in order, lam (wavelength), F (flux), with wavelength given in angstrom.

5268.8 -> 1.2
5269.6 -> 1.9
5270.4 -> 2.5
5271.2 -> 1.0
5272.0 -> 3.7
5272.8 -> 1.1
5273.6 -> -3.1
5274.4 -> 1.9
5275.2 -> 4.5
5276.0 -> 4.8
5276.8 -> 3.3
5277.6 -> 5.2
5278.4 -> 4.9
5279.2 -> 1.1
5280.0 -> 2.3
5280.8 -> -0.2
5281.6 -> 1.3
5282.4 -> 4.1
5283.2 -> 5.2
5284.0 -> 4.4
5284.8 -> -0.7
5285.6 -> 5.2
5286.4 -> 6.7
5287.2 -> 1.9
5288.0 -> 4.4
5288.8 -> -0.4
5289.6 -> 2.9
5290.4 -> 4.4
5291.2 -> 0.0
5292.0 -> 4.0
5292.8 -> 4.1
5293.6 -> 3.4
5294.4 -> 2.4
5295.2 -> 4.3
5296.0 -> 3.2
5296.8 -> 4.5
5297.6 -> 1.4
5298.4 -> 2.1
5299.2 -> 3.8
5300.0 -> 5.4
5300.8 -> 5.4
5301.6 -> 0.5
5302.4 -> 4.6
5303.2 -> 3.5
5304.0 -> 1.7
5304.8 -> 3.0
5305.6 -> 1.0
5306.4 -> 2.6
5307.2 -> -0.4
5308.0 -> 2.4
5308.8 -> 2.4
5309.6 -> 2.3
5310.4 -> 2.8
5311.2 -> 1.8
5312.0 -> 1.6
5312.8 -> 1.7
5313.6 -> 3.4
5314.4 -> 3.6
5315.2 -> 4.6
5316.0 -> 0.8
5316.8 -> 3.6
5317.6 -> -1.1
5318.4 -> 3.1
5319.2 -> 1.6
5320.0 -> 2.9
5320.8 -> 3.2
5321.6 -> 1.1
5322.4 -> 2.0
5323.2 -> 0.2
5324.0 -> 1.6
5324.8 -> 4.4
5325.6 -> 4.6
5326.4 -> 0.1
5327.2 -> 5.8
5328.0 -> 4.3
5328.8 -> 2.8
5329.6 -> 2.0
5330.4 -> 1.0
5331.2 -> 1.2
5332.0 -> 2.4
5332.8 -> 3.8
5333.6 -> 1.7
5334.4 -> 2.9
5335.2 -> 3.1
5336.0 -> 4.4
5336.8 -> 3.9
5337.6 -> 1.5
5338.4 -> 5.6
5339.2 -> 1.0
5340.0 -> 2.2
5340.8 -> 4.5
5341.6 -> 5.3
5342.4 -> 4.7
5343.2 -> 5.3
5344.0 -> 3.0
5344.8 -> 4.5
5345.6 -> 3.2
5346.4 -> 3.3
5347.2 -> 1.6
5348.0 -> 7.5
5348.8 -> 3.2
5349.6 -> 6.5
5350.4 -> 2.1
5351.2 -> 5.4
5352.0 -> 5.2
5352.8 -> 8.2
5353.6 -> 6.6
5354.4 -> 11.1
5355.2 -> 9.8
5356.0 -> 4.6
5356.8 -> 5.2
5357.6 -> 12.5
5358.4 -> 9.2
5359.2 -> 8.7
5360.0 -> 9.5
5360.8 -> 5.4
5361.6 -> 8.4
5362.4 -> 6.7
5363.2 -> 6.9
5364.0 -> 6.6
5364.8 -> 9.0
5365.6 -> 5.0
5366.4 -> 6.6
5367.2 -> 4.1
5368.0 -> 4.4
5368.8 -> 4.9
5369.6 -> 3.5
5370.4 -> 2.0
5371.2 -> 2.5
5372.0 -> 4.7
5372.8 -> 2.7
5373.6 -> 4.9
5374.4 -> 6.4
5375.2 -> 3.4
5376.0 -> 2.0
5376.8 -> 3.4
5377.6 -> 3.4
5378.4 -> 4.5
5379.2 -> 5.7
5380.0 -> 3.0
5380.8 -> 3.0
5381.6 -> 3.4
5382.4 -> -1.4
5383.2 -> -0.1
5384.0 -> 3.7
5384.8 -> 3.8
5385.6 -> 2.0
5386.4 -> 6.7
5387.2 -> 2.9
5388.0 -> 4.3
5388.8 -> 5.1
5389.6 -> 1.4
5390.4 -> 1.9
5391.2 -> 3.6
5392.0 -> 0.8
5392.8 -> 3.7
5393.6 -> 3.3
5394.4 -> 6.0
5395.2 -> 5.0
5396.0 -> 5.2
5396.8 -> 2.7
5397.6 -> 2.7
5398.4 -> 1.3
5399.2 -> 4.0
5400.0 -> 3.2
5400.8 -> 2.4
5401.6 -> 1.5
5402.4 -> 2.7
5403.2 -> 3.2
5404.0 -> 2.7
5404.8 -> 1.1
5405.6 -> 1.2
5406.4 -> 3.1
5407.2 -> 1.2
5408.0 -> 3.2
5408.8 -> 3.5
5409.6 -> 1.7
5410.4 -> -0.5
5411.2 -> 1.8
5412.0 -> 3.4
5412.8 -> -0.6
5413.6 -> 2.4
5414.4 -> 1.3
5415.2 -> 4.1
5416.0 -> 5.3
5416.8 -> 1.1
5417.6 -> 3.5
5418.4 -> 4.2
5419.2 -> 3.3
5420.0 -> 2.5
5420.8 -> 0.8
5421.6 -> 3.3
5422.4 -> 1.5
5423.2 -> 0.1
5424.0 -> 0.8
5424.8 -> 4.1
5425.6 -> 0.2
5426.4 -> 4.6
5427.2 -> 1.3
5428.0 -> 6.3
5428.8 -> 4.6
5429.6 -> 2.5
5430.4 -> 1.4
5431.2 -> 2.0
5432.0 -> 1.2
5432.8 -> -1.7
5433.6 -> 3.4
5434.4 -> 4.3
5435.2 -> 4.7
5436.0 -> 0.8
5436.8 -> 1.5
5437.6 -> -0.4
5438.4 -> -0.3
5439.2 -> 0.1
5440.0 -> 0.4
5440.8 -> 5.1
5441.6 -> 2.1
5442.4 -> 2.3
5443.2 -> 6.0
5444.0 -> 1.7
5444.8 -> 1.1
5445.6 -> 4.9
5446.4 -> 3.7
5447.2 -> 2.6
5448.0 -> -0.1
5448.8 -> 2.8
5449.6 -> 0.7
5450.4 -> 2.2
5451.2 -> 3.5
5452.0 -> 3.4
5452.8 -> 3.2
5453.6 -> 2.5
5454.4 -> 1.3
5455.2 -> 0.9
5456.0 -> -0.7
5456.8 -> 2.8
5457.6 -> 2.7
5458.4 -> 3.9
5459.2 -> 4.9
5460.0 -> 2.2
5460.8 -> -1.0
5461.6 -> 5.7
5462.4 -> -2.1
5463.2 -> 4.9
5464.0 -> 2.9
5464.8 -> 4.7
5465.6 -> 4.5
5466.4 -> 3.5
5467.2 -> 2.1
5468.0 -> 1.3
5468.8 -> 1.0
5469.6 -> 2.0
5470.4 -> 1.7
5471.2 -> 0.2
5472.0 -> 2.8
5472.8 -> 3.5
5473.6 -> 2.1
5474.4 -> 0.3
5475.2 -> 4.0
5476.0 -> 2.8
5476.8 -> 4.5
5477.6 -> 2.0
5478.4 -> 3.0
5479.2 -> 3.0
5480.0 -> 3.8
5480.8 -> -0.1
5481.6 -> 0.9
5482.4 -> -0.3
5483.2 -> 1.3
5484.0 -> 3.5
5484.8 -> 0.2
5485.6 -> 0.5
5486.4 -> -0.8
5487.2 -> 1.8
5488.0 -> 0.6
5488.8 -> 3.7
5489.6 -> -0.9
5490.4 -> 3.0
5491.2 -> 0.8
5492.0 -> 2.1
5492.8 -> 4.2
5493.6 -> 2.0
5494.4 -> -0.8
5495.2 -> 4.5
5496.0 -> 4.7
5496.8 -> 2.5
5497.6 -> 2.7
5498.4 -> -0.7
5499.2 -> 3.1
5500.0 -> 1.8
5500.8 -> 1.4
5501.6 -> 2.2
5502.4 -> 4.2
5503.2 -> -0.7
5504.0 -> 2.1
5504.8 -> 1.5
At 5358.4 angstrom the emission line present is C III]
